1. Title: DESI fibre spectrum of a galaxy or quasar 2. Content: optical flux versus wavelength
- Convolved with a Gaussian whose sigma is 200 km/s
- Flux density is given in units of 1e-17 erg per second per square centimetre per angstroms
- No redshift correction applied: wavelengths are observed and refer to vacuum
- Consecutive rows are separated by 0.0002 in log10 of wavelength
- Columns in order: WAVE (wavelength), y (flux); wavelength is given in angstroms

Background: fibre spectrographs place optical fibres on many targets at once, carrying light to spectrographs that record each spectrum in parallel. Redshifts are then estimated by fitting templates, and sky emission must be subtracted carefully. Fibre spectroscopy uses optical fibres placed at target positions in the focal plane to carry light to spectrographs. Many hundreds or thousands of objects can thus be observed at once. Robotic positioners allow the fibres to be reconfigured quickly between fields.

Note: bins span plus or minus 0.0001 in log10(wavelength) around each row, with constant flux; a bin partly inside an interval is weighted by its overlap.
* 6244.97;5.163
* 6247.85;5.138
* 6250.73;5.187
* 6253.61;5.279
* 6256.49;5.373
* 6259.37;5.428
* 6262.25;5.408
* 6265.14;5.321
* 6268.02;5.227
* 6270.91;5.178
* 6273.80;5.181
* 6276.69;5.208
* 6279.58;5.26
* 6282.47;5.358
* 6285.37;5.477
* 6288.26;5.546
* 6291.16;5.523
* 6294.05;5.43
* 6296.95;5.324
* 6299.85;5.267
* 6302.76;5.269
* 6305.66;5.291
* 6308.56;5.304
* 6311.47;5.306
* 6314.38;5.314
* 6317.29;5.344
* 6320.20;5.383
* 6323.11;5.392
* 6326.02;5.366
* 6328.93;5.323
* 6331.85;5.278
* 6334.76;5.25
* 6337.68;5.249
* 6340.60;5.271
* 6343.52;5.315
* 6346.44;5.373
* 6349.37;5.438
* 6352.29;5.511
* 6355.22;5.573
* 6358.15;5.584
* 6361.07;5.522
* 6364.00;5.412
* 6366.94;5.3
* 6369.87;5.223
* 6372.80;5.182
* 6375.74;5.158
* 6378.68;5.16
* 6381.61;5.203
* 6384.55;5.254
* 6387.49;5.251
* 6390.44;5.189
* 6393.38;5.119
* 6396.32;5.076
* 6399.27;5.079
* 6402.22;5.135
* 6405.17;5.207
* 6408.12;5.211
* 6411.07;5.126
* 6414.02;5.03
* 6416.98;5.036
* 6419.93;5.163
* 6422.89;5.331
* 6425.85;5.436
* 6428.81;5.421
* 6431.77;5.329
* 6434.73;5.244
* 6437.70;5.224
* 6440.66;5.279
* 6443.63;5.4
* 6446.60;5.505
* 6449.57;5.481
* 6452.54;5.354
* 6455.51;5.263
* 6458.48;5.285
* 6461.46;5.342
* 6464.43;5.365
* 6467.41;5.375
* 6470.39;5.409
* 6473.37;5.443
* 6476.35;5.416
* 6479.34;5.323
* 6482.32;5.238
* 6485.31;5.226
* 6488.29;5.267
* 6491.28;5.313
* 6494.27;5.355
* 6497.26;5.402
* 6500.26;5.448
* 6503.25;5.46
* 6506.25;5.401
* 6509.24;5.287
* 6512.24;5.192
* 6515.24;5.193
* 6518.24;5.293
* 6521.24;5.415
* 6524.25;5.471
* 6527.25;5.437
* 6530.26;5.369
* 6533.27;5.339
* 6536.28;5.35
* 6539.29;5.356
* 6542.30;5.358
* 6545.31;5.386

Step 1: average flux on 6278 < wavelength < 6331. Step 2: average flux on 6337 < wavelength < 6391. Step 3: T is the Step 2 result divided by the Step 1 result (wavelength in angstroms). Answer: 0.99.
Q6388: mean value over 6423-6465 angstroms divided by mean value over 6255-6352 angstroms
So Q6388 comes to 1.00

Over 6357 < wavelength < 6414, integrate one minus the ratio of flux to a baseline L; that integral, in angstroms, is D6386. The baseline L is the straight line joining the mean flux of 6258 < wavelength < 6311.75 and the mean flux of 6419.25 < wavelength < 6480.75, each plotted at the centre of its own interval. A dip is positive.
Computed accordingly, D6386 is 1.3 angstroms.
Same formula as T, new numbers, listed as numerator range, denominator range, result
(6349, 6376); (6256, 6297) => 1.01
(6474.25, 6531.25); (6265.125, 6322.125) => 1.00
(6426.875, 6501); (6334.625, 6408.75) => 1.01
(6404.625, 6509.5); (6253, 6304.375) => 1.00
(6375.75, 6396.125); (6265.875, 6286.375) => 0.98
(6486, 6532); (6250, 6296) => 1.00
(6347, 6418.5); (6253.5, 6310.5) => 0.98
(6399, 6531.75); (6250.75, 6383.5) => 1.00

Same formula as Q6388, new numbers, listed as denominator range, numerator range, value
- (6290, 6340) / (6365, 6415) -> 0.97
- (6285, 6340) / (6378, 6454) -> 0.98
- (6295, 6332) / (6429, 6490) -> 1.00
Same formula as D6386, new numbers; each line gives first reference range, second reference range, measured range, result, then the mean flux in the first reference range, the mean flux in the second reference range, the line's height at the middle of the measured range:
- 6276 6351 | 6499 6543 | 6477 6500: 0.17 angstroms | 5.34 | 5.36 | 5.36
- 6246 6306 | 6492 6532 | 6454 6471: 0.05 angstroms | 5.32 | 5.36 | 5.35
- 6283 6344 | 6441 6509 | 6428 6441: 0.16 angstroms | 5.34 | 5.36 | 5.36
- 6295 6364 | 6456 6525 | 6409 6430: 0.52 angstroms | 5.36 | 5.34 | 5.35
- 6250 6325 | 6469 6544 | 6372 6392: 0.52 angstroms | 5.33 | 5.35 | 5.34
